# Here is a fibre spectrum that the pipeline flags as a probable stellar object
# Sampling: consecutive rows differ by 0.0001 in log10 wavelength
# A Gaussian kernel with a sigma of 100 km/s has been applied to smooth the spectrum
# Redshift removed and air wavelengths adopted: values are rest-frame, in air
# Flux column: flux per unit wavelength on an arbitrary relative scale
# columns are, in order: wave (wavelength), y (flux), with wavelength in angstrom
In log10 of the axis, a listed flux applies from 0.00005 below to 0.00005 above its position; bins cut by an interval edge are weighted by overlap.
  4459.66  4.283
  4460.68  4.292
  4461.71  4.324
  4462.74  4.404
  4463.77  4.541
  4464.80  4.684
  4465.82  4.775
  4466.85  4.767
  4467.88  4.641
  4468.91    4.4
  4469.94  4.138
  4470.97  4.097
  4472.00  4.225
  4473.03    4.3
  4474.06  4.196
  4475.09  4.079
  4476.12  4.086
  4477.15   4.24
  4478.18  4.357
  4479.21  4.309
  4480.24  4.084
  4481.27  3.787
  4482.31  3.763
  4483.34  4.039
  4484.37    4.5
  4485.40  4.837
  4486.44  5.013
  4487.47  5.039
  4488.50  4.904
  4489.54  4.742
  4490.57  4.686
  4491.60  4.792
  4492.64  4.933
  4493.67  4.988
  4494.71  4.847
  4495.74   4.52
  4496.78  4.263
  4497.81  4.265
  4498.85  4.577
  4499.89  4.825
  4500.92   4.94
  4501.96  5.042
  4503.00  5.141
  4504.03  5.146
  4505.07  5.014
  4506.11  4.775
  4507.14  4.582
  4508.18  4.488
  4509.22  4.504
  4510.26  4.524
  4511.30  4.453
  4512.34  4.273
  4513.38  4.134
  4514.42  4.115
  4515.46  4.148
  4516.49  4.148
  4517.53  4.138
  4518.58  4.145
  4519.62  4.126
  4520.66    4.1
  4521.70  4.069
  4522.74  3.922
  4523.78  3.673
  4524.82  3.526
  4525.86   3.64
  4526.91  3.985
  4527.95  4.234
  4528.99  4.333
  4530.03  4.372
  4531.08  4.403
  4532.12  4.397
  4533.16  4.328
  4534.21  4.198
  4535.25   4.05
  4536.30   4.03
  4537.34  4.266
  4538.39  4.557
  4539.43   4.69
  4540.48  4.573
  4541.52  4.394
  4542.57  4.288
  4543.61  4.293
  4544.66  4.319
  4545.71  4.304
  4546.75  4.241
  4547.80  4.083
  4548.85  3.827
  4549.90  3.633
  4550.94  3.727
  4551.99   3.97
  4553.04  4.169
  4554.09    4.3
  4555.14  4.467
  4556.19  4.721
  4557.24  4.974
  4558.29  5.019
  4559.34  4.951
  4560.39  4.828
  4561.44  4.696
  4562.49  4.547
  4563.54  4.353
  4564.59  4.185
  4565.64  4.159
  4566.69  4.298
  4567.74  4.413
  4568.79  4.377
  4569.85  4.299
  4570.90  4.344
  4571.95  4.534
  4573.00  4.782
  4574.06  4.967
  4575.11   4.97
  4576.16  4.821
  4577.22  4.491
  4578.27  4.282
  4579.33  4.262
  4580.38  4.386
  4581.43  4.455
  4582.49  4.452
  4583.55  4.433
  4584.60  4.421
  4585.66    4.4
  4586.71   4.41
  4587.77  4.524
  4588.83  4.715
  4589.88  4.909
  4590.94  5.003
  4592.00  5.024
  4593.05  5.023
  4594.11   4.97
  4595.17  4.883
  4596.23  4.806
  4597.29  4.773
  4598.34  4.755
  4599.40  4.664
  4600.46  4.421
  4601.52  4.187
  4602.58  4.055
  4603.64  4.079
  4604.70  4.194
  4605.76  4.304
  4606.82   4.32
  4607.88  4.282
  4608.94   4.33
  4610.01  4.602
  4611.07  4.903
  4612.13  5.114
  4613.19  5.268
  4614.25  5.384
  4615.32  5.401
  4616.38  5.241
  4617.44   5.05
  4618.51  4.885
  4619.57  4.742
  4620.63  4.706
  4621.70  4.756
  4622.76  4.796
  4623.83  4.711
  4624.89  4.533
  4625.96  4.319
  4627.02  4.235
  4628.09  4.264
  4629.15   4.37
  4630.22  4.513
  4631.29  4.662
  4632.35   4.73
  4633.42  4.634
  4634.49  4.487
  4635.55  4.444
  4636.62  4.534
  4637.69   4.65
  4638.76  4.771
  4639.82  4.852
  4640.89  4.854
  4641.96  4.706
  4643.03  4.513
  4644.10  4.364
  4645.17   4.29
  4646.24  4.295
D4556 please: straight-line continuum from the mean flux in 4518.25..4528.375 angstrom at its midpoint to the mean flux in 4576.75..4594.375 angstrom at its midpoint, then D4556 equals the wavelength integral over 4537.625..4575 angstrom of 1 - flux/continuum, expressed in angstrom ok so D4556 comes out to -1.13 angstrom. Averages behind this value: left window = 3.94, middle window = 4.41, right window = 4.59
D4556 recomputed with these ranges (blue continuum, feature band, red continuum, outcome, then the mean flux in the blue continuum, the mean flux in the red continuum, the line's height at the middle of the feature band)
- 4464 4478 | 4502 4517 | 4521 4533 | -1.41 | 4.36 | 4.06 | 4.16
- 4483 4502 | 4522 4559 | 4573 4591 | 3.30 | 4.72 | 4.58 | 4.64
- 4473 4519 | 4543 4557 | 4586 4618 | 1.33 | 4.51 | 4.72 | 4.61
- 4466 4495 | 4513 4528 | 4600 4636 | 1.68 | 4.46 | 4.62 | 4.5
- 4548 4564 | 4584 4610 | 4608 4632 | 0.37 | 4.4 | 4.75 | 4.63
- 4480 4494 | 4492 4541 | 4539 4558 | 0.55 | 4.58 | 4.28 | 4.44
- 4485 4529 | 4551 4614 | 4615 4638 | 0.44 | 4.48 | 4.66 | 4.59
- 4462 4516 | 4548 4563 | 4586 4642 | 0.62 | 4.52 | 4.67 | 4.6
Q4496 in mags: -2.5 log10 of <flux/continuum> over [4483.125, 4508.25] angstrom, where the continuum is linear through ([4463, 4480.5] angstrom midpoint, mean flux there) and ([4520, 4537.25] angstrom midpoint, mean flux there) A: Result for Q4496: -0.13 mag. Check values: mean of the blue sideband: 4.35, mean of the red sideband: 4.09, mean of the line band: 4.77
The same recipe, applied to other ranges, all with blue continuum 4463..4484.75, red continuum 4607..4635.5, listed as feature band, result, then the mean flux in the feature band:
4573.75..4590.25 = 0.01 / 4.55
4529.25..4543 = 0.03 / 4.35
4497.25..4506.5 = -0.11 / 4.86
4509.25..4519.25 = 0.04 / 4.24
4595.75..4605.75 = 0.05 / 4.43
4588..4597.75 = -0.06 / 4.89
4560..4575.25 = 0.01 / 4.5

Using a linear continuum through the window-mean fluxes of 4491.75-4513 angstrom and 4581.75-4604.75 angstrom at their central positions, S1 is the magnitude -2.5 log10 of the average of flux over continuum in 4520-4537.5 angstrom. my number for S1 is 0.145 mag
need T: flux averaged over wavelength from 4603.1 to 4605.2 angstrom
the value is 4.14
